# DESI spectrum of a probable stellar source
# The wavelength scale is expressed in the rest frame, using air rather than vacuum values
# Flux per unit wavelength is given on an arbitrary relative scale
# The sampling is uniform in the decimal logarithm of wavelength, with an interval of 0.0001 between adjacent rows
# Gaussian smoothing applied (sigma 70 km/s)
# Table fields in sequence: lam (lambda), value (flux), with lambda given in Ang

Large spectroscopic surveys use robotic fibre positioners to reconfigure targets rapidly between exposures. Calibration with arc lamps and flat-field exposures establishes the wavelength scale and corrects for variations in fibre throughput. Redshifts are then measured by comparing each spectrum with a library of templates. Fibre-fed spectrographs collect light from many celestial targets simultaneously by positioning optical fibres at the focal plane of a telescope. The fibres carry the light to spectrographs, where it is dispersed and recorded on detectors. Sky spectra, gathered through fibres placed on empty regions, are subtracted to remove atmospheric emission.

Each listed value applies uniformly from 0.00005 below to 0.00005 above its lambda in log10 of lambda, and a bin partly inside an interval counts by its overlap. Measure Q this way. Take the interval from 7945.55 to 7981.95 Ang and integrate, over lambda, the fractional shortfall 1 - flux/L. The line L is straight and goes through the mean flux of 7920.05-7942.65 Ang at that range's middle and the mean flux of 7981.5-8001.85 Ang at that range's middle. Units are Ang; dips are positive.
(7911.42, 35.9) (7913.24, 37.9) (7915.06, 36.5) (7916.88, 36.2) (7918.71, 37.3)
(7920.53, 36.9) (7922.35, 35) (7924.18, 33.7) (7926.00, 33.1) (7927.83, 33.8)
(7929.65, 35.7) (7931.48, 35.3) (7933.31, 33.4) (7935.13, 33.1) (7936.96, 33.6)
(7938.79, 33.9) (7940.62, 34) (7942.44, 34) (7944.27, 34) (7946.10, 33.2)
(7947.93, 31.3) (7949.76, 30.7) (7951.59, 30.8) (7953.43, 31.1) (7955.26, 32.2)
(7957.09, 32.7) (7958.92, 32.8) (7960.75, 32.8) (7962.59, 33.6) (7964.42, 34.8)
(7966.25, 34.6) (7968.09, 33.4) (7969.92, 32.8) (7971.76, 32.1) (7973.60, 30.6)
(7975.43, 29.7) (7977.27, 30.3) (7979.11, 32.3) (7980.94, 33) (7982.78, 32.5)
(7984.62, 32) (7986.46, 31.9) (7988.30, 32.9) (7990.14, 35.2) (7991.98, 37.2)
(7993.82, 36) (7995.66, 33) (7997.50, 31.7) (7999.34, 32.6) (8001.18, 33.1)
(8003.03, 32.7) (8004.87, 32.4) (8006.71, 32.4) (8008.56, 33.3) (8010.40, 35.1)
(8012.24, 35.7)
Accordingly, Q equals 1.71 Ang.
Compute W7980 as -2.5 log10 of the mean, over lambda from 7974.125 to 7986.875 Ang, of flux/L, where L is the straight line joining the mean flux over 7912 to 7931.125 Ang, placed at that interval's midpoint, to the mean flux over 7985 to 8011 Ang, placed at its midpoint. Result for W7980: 0.08 mag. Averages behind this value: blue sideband 35.6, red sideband 33.5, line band 31.6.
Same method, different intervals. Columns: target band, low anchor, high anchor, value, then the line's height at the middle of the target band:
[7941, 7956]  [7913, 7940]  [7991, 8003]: 0.077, 34.6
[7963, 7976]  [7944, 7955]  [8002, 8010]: -0.019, 32.1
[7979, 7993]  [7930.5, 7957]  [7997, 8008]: -0.027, 32.6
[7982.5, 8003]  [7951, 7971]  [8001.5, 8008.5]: -0.025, 32.7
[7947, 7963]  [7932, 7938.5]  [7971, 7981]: 0.015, 32.4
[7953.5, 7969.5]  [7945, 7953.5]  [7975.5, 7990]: -0.051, 31.7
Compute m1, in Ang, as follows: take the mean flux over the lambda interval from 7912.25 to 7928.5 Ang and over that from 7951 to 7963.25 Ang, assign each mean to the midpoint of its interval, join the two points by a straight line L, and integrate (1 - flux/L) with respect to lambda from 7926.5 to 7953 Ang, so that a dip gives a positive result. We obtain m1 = 0.5 Ang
